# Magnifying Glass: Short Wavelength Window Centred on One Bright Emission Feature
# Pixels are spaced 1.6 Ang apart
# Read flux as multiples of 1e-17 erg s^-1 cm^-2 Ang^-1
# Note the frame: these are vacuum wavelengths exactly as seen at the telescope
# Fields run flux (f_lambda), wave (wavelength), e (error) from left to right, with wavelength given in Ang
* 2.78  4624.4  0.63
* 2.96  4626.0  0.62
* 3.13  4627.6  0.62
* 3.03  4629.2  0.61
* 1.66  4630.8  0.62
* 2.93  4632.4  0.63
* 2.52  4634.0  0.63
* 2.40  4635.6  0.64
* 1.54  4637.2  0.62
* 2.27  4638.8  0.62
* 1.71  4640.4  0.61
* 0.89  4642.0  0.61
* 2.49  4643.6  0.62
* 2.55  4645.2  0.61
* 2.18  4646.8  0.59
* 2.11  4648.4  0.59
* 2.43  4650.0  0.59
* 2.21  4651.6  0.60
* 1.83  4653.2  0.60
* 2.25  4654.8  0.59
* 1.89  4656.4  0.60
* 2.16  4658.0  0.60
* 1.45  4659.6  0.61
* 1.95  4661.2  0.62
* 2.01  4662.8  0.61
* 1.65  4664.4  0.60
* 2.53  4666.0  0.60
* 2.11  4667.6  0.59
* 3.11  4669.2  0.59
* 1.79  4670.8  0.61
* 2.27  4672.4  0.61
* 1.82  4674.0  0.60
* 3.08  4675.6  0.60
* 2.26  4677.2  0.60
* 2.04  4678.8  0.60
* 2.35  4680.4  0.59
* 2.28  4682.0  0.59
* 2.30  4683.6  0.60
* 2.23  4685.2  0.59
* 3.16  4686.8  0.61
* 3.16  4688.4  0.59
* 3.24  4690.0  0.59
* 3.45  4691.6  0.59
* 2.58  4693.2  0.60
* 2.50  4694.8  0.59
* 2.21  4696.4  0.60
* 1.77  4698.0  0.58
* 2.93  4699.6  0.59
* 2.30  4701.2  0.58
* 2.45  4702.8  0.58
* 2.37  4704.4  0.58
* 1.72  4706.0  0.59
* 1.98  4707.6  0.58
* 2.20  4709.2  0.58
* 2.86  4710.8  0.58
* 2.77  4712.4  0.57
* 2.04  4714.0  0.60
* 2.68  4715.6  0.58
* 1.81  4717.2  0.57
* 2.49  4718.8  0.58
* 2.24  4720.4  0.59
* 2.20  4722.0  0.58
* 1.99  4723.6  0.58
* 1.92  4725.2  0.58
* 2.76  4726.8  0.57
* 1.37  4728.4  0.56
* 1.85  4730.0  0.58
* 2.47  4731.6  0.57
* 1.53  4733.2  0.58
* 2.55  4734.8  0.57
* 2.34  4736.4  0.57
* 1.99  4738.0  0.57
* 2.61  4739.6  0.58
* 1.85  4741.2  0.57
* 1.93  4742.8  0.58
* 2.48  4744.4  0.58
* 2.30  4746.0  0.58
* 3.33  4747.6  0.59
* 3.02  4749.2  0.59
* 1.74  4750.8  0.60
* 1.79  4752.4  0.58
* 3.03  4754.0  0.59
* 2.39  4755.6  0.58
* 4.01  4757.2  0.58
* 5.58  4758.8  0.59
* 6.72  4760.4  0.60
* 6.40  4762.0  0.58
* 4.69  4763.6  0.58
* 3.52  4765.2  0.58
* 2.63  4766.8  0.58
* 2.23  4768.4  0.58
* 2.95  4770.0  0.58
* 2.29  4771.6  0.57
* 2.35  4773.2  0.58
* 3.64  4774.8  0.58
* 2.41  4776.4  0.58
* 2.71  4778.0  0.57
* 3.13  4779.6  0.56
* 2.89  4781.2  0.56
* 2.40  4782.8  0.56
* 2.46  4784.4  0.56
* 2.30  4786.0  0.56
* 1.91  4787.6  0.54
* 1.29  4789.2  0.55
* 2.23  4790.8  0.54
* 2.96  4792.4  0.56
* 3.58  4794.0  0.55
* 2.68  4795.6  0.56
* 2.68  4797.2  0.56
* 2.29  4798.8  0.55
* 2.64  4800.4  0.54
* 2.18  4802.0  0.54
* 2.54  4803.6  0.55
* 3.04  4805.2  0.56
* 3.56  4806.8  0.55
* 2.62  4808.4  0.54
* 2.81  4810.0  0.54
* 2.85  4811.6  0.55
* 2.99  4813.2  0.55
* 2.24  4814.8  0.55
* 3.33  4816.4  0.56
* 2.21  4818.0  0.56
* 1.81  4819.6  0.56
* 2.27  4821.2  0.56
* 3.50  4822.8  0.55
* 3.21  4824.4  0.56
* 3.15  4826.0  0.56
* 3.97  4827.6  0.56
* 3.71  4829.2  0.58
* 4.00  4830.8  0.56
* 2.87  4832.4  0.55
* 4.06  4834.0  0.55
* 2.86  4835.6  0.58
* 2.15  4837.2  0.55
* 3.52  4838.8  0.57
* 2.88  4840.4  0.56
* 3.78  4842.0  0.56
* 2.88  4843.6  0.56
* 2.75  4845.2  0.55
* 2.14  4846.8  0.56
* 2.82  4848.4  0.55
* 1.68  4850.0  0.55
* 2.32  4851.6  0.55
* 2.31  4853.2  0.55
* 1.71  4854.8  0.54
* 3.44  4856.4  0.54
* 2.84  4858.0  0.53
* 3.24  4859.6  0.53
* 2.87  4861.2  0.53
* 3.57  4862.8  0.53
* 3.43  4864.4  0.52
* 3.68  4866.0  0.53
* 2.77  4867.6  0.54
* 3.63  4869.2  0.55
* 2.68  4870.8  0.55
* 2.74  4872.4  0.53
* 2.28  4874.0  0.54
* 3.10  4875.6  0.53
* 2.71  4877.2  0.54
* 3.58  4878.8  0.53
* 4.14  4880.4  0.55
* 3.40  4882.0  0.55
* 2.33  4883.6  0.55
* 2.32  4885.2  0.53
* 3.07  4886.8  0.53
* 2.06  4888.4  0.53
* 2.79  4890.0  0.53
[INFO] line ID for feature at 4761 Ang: [O II]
